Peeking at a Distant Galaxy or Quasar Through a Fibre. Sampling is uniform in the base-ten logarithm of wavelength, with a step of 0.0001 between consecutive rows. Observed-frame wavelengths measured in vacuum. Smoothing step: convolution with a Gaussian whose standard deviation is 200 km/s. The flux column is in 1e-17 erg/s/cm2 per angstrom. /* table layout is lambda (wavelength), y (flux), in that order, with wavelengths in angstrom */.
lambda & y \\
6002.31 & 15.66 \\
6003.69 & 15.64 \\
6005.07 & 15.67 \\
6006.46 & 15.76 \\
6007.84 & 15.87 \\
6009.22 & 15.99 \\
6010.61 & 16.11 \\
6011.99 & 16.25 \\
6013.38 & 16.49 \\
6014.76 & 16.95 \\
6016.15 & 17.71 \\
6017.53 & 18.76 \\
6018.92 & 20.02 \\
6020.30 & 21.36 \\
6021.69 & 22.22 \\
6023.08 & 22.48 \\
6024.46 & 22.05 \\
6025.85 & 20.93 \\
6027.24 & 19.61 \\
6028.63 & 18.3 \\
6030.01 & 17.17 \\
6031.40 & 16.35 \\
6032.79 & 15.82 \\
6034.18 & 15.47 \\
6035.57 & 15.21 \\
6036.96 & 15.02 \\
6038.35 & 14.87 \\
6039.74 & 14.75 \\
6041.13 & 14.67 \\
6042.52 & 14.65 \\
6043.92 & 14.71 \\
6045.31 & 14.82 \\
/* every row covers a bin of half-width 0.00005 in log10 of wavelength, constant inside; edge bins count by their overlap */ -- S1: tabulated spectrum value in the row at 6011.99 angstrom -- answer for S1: 16.25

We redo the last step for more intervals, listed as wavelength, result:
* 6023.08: 22.48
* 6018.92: 20.02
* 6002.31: 15.66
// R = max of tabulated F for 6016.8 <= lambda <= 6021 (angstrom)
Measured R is 21.36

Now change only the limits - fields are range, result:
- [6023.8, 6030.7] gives 22.05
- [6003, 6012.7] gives 16.25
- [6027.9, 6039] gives 18.3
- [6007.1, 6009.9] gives 15.99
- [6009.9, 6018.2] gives 18.76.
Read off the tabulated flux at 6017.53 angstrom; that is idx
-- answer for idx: 18.76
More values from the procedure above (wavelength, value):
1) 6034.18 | 15.47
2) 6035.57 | 15.21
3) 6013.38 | 16.49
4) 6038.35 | 14.87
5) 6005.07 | 15.67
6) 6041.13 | 14.67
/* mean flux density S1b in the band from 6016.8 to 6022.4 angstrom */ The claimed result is 20.6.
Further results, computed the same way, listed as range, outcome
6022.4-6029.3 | 20.7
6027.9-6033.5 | 16.9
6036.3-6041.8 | 14.8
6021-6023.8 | 22.4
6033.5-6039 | 15.1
